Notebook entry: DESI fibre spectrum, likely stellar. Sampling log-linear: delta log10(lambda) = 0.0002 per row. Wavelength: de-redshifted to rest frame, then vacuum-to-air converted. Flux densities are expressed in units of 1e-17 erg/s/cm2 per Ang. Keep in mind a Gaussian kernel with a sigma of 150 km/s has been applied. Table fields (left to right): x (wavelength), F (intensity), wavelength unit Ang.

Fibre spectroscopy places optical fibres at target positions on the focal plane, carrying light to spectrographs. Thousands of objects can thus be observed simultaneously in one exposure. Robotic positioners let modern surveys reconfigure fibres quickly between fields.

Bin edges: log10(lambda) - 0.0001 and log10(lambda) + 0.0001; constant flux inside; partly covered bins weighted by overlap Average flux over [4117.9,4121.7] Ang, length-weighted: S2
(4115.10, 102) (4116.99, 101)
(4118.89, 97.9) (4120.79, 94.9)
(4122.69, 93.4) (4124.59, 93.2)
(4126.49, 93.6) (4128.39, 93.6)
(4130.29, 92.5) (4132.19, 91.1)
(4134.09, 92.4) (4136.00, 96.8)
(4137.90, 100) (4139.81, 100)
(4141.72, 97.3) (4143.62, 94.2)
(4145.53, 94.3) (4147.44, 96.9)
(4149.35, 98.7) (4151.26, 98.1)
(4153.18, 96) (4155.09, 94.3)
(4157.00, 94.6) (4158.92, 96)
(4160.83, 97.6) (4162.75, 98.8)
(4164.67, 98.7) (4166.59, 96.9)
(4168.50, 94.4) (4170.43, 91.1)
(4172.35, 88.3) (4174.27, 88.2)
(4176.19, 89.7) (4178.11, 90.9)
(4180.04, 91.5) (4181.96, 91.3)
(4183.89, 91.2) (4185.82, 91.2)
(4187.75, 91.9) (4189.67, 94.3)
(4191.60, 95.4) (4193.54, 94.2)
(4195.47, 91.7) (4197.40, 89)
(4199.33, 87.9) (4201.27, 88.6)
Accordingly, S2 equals 96.3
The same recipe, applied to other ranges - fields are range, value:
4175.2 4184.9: 90.9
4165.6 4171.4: 94.1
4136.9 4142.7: 99.1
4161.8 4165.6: 98.7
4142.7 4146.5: 94.2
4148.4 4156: 96.7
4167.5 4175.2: 90.6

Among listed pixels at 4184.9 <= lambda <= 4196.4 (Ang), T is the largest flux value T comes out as 95.4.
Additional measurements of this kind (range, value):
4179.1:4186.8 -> 91.5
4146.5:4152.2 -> 98.7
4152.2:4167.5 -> 98.8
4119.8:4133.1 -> 94.9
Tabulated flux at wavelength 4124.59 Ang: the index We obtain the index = 93.2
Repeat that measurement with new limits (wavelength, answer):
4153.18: 96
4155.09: 94.3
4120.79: 94.9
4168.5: 94.4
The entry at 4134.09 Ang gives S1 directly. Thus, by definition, 92.4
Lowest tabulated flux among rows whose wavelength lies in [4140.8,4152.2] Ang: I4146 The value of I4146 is 94.2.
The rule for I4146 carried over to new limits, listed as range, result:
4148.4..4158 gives 94.3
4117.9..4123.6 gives 93.4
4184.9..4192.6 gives 91.2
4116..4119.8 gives 97.9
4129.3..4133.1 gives 91.1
